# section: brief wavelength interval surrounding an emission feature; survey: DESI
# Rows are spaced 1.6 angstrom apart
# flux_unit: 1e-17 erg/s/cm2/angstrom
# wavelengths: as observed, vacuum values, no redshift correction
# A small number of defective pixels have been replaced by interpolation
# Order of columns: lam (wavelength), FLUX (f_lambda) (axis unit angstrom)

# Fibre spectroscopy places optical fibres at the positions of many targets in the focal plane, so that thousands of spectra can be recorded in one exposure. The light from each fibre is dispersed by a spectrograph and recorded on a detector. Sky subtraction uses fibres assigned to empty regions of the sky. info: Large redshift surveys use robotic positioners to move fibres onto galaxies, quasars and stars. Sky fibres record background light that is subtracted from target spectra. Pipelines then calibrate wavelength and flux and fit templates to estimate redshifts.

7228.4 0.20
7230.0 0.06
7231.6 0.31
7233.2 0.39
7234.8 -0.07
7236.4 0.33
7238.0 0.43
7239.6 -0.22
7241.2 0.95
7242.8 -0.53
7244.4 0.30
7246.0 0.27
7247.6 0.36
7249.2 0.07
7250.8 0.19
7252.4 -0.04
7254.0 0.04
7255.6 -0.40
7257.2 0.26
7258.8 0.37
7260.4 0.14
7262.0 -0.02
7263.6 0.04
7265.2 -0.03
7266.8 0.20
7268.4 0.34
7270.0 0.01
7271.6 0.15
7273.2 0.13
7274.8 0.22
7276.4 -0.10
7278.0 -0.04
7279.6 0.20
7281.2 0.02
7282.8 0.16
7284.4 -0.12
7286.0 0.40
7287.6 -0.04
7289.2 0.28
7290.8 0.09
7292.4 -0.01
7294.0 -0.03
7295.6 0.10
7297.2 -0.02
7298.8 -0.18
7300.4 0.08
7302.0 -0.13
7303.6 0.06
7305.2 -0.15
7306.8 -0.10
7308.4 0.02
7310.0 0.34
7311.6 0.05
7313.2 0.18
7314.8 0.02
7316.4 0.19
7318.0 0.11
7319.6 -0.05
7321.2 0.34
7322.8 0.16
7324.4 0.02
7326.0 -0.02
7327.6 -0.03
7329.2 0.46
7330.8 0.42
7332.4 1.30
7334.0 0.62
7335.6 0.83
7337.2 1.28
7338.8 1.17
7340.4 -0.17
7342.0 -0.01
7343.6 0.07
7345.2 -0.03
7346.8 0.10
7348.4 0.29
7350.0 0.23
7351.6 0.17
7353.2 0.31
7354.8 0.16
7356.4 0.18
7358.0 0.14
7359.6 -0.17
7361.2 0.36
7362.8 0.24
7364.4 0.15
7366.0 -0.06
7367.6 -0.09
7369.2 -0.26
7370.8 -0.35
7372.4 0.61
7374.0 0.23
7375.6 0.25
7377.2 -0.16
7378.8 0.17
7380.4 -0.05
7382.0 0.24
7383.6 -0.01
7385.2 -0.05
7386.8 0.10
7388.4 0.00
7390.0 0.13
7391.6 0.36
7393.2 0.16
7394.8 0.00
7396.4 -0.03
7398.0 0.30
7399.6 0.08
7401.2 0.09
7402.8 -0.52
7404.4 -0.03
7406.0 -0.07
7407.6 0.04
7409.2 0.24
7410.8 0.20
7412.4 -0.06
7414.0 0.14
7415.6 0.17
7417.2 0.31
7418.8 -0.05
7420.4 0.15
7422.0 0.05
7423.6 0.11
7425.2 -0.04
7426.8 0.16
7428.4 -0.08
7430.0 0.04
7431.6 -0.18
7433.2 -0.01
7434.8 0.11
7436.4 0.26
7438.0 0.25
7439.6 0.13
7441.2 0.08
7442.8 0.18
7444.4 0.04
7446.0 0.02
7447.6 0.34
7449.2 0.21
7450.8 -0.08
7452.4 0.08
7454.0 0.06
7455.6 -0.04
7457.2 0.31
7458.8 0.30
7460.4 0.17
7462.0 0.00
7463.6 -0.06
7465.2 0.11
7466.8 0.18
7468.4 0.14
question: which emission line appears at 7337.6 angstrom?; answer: [O II] 3727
